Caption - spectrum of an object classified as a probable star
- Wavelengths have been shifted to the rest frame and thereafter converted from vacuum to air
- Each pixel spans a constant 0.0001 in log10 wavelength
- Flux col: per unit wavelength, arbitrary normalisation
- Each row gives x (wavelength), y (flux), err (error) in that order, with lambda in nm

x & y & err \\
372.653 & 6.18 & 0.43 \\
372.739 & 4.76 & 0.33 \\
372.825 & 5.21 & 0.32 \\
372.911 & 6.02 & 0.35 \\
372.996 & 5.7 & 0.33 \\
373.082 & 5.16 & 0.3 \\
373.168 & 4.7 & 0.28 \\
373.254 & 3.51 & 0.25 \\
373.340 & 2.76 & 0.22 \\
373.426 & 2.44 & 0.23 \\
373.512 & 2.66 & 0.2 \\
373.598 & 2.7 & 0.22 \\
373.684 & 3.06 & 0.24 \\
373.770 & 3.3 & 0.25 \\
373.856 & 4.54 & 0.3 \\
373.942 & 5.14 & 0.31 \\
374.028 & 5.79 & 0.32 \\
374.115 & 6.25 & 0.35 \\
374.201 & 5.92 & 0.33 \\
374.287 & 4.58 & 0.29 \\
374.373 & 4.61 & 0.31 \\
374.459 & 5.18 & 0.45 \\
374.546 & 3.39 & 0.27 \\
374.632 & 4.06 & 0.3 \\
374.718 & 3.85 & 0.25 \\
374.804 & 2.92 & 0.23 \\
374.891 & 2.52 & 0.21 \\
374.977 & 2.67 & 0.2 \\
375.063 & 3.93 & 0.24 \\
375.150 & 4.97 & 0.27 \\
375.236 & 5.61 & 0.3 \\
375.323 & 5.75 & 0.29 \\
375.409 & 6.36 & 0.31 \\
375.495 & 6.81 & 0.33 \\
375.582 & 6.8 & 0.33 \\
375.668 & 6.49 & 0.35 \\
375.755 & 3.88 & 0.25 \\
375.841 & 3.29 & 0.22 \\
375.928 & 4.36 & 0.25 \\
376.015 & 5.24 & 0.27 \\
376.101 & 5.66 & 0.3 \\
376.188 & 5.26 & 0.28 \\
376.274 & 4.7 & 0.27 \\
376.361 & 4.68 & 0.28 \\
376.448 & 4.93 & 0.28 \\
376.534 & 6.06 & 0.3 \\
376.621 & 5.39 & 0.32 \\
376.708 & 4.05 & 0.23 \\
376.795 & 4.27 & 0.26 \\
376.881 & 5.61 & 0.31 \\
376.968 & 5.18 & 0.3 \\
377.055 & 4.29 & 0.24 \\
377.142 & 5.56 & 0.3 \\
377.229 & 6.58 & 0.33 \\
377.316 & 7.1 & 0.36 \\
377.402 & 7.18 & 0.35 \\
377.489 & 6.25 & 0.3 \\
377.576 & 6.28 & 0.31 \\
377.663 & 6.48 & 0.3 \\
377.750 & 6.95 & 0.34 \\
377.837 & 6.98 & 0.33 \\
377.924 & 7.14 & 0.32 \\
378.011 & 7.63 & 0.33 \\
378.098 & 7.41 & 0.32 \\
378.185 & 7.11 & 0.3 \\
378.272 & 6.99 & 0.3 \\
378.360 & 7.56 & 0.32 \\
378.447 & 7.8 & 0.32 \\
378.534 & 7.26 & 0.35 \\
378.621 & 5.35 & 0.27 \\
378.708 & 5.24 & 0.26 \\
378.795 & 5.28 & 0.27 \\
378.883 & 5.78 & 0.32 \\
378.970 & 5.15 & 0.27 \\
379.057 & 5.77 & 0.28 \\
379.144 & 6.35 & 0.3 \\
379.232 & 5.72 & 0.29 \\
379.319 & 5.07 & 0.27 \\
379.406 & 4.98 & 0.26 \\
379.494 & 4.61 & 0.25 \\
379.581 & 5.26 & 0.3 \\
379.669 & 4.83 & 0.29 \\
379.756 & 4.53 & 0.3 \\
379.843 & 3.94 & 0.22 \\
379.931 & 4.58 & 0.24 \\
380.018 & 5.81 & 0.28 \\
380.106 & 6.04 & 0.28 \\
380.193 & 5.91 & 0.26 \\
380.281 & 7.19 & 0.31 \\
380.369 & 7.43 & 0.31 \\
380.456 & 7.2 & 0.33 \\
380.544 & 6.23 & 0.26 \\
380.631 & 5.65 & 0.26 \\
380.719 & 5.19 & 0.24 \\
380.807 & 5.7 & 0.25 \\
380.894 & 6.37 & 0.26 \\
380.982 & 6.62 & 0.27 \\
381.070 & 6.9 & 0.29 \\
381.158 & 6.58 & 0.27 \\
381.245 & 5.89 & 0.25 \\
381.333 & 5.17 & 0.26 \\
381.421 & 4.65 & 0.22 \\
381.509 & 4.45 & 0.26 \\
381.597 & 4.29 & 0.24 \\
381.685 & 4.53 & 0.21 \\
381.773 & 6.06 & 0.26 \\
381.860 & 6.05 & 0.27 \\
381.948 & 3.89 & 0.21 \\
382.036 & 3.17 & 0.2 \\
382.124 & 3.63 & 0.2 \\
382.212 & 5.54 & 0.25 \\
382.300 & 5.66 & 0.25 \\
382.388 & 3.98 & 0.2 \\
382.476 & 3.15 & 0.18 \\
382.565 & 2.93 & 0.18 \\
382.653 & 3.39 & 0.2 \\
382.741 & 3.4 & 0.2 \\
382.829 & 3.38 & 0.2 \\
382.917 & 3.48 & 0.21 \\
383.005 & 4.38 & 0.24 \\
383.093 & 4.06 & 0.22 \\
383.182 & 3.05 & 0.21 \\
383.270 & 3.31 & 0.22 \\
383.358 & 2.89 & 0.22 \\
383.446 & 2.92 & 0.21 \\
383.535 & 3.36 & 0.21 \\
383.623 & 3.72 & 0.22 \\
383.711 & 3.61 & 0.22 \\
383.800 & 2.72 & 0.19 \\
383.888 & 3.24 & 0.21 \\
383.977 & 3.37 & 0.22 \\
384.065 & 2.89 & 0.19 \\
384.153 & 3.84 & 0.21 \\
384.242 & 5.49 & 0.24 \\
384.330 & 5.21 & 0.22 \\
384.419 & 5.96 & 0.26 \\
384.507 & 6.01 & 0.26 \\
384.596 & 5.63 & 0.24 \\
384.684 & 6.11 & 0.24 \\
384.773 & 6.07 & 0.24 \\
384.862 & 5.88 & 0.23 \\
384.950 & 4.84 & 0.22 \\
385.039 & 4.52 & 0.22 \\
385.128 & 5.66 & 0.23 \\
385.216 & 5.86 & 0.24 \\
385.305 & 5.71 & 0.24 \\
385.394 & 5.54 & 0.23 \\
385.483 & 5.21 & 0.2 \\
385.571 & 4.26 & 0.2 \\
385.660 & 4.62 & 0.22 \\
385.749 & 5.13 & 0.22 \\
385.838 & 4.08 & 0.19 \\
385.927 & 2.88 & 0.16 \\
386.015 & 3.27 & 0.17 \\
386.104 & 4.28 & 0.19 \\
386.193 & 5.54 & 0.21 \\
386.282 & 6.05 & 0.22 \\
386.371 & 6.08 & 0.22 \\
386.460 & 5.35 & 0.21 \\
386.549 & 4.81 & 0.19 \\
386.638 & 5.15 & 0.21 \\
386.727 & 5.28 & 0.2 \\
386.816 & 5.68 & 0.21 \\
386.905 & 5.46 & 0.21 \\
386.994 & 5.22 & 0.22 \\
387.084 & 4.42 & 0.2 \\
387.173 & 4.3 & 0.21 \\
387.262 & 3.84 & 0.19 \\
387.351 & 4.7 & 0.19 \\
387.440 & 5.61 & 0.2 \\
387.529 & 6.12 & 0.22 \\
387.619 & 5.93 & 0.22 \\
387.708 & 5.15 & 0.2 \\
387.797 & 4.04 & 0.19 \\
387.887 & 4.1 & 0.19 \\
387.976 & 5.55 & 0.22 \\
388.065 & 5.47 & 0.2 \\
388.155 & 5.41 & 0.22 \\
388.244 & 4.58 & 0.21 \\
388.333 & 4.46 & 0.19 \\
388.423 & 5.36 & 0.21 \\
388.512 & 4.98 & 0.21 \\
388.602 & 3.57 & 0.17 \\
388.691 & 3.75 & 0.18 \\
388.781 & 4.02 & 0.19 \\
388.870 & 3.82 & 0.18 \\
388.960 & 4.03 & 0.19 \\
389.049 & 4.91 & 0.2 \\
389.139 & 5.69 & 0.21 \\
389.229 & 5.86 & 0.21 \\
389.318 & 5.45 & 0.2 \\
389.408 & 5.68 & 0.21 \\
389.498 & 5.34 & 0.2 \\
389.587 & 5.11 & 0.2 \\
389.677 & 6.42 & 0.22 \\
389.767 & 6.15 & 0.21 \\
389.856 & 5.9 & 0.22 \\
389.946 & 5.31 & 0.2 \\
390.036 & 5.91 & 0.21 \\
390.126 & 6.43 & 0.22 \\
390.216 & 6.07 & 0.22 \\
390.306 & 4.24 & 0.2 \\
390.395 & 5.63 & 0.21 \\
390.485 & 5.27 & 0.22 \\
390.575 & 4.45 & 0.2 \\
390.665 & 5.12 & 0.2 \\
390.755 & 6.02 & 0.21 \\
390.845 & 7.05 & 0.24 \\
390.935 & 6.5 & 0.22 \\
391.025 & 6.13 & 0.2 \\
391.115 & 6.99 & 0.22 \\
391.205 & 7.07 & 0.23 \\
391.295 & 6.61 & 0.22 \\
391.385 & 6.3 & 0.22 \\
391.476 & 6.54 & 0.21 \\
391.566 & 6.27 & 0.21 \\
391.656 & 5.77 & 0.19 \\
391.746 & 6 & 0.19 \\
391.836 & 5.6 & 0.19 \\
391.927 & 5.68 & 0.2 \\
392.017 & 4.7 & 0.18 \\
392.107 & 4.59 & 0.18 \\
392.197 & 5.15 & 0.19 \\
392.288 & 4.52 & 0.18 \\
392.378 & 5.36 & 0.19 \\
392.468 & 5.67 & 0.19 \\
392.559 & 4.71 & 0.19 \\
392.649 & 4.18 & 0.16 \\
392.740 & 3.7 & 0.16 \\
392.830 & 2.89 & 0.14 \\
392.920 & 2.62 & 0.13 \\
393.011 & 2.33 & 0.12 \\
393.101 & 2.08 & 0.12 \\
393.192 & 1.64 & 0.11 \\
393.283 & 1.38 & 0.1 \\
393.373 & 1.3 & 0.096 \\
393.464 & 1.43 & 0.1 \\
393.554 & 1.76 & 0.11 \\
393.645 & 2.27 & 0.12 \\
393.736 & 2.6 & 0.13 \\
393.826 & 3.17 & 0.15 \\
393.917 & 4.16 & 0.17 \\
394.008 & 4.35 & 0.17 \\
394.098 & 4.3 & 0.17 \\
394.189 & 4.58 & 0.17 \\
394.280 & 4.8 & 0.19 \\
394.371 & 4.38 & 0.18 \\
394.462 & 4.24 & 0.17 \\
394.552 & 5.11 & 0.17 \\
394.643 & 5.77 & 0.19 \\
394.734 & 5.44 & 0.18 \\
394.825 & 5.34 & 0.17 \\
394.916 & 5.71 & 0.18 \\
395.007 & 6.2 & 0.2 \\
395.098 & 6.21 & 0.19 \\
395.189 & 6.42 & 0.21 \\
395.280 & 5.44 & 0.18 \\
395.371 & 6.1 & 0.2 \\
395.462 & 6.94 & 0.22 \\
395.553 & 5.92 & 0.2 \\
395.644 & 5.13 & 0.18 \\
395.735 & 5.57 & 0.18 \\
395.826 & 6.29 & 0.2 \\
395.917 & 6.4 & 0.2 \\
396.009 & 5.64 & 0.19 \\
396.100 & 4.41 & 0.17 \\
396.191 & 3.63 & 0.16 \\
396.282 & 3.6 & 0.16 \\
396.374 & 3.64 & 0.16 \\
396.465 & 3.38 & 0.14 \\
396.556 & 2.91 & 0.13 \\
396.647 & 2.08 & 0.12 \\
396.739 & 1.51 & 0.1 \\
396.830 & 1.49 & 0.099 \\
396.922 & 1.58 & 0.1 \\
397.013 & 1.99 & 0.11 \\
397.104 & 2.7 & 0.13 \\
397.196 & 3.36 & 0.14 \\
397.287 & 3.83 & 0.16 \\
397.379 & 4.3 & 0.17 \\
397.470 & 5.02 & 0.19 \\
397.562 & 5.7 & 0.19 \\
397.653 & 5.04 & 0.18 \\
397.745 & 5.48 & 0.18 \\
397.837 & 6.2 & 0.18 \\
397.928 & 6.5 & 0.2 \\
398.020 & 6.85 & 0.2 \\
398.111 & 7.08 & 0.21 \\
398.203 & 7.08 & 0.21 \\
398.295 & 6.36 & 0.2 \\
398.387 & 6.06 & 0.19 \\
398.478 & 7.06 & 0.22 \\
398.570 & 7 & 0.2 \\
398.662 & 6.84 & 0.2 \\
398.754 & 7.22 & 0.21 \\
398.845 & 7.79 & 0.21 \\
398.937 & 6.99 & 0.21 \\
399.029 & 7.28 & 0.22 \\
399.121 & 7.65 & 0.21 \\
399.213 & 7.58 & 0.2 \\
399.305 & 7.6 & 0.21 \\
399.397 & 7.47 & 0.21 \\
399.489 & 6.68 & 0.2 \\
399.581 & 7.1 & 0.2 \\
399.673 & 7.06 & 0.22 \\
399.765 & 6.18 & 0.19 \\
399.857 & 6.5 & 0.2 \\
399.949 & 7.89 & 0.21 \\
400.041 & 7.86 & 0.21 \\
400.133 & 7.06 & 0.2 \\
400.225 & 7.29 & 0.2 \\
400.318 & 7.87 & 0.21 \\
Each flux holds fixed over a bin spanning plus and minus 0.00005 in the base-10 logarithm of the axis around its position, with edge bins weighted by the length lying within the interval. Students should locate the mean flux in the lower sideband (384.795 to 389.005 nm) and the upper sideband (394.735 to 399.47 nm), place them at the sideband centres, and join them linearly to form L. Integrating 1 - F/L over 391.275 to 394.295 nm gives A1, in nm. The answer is 0.65 nm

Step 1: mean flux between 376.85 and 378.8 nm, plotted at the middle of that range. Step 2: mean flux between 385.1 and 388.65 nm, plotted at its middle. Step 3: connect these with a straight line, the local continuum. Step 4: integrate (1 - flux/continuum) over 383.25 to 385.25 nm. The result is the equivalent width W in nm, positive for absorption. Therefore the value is 0.33 nm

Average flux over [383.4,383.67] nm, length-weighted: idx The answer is 3.34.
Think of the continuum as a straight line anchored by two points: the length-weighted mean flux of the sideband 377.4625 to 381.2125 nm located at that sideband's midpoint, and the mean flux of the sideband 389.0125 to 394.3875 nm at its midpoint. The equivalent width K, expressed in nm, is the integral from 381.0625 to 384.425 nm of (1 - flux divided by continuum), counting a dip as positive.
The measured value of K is 0.94 nm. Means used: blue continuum 6.12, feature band 4.16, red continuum 4.8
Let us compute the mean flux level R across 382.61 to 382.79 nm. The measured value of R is 3.4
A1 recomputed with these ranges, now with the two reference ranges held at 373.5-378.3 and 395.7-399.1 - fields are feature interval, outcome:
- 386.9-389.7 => 0.11 nm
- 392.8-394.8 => 0.69 nm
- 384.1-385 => -0.05 nm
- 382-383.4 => 0.39 nm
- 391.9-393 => 0.15 nm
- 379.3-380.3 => 0.00 nm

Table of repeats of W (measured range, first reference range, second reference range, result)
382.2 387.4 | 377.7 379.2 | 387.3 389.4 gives 0.90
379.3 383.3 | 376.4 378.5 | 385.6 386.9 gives 0.51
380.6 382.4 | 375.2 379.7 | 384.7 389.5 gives 0.07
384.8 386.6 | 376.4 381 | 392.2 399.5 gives 0.16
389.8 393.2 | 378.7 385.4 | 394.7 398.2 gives -0.28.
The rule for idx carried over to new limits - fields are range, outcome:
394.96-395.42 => 6.08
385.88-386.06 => 3.1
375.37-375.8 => 6.06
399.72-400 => 6.88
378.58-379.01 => 5.36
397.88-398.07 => 6.71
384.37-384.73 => 5.92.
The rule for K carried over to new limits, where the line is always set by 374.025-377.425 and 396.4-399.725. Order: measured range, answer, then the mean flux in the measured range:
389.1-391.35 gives -0.22 nm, 5.86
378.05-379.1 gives -0.27 nm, 6.4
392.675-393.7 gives 0.61 nm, 2.17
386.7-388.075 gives 0.06 nm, 5.04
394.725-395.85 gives -0.10 nm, 5.91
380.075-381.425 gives -0.29 nm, 6.22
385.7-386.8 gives 0.08 nm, 4.85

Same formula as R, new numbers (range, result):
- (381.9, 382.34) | 4.38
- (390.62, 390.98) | 6.17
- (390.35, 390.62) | 5.13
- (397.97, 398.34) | 6.83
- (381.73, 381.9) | 6.09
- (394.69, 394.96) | 5.49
